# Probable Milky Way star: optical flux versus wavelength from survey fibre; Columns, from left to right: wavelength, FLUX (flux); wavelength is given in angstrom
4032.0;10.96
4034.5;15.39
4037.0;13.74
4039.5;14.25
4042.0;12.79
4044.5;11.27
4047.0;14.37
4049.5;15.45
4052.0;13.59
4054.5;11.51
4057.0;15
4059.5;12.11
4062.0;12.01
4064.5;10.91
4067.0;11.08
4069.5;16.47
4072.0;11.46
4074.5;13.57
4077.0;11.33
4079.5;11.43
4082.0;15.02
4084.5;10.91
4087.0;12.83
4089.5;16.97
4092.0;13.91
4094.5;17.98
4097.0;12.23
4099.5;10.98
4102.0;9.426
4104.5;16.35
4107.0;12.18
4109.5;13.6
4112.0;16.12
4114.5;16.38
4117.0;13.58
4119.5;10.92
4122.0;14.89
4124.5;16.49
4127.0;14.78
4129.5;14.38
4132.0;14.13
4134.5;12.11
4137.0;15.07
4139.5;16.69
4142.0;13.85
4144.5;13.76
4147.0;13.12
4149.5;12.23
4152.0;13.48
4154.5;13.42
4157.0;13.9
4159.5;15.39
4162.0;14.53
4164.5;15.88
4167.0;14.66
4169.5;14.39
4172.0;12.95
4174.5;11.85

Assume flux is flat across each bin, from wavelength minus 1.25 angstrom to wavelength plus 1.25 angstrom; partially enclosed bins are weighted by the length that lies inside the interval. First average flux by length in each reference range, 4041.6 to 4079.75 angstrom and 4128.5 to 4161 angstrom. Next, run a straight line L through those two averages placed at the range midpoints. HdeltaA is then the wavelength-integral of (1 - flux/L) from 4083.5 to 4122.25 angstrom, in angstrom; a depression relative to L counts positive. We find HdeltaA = -0.88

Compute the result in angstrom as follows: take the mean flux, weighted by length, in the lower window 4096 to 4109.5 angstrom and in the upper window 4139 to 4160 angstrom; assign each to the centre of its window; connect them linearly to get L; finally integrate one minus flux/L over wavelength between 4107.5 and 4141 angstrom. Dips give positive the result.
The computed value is -3.74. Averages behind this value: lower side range 12.4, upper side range 13.8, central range 14.5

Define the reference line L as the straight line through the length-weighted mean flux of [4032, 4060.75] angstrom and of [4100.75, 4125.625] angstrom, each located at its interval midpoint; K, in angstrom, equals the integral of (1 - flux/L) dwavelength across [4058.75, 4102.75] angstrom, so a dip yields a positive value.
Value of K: 2.8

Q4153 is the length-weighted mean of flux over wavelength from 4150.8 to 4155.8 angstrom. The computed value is 13.5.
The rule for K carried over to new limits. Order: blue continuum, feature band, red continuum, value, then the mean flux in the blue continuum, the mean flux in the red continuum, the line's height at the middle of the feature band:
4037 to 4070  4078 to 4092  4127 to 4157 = -0.07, 13.1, 13.9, 13.4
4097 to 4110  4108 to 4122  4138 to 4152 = -1.45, 12.4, 13.9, 12.8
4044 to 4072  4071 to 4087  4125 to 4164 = 1.17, 13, 14.1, 13.3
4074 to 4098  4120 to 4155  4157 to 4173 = 0.35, 13.6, 14.6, 14.3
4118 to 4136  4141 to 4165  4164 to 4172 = 0.77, 14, 14.6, 14.4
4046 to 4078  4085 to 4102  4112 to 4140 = 0.08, 13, 14.5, 13.7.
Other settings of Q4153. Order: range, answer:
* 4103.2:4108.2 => 14.2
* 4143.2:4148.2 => 13.4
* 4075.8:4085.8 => 12.2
